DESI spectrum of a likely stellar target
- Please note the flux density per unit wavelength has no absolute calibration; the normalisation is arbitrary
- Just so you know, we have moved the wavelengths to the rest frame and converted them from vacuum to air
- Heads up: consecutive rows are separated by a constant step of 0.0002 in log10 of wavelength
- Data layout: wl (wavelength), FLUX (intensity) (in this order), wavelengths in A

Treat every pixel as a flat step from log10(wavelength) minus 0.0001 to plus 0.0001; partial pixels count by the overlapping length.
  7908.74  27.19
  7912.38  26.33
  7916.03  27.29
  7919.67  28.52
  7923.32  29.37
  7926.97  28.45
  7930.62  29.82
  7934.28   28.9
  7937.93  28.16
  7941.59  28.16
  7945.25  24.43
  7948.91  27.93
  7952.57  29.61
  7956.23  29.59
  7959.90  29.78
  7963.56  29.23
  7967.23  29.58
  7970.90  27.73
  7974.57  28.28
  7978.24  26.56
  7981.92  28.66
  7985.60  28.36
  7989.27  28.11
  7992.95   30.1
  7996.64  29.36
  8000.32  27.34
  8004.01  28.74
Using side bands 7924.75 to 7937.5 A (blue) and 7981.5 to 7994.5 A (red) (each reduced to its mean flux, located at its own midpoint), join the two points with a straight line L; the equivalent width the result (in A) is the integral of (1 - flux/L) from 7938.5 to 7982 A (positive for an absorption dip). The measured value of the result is 0.9 A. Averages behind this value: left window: 29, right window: 28.8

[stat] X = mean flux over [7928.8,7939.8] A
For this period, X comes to 28.9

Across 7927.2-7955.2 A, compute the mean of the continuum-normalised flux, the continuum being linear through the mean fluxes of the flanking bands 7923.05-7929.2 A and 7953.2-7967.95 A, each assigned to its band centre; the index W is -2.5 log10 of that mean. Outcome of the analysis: 0.04 mag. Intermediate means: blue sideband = 28.9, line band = 28.2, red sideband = 29.6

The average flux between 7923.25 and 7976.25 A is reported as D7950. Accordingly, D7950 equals 28.6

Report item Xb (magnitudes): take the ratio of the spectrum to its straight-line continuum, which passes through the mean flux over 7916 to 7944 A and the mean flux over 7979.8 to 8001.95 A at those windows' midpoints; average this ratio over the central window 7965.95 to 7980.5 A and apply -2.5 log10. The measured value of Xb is 0.024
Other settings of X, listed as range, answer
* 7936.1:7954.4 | 27.7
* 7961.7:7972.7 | 28.9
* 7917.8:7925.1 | 28.9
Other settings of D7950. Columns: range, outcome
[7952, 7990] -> 28.7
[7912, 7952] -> 28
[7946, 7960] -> 28.8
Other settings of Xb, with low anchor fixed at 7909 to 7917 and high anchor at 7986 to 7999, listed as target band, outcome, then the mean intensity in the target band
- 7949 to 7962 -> -0.054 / 29.4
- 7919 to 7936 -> -0.070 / 29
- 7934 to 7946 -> 0.003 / 27.5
